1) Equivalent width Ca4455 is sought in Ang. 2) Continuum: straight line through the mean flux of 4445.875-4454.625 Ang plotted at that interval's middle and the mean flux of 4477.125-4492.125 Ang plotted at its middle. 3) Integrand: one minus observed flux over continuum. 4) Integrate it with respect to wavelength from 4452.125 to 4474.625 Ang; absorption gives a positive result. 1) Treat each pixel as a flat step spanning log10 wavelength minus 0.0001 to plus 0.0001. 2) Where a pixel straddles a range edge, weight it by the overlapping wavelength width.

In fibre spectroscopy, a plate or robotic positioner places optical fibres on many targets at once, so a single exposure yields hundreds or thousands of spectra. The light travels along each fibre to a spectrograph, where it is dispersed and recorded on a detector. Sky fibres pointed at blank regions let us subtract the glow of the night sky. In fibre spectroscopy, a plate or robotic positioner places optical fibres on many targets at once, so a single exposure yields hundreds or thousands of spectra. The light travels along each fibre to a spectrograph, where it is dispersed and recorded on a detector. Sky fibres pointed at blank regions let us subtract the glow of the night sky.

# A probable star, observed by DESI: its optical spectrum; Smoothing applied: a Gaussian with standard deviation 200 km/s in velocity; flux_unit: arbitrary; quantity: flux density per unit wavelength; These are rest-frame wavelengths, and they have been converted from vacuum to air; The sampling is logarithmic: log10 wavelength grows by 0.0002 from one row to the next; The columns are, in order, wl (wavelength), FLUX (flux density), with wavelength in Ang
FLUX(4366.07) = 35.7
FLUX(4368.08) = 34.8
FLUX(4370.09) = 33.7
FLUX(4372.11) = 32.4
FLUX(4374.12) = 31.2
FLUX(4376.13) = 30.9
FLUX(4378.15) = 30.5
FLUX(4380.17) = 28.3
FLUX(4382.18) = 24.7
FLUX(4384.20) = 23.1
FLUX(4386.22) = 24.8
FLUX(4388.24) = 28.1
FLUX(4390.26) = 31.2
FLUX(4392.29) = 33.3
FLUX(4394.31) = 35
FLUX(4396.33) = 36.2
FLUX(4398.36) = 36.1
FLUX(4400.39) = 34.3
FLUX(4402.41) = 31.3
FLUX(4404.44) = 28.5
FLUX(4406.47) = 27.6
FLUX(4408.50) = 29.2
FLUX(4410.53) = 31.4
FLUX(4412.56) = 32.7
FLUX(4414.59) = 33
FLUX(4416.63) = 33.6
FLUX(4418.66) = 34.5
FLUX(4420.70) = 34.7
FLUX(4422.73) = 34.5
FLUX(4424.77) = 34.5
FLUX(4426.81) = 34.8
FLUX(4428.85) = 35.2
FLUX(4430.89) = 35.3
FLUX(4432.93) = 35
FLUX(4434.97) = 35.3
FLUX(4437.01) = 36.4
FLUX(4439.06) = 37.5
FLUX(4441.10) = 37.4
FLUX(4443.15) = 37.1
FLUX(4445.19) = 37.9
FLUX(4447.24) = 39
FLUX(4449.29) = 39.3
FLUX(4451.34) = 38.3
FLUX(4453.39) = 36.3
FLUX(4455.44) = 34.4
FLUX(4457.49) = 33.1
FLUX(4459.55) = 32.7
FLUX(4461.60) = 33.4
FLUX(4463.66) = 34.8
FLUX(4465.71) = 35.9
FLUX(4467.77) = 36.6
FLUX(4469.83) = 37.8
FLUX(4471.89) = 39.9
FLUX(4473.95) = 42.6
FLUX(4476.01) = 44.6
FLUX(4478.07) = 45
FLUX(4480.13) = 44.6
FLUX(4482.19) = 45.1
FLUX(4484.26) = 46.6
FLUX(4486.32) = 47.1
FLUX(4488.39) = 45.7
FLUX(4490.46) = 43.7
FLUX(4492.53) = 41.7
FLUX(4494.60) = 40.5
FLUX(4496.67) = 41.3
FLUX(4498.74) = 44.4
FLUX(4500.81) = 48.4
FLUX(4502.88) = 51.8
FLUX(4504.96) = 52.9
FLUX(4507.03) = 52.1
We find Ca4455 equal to 2.64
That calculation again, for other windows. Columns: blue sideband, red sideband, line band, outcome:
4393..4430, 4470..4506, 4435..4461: 1.47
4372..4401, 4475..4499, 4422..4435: 0.48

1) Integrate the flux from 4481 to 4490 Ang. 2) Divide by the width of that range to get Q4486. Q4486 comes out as 45.9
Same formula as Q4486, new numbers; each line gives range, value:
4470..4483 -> 43.2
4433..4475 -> 36.7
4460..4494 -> 41.4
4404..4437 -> 33.3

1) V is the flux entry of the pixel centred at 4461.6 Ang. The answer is 33.4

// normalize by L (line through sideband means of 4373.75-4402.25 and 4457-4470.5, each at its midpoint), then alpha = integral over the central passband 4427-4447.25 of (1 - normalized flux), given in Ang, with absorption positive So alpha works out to -1.8 Ang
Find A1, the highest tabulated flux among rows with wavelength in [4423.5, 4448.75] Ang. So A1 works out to 39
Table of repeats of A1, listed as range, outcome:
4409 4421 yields 34.7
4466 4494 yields 47.1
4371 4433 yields 36.2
